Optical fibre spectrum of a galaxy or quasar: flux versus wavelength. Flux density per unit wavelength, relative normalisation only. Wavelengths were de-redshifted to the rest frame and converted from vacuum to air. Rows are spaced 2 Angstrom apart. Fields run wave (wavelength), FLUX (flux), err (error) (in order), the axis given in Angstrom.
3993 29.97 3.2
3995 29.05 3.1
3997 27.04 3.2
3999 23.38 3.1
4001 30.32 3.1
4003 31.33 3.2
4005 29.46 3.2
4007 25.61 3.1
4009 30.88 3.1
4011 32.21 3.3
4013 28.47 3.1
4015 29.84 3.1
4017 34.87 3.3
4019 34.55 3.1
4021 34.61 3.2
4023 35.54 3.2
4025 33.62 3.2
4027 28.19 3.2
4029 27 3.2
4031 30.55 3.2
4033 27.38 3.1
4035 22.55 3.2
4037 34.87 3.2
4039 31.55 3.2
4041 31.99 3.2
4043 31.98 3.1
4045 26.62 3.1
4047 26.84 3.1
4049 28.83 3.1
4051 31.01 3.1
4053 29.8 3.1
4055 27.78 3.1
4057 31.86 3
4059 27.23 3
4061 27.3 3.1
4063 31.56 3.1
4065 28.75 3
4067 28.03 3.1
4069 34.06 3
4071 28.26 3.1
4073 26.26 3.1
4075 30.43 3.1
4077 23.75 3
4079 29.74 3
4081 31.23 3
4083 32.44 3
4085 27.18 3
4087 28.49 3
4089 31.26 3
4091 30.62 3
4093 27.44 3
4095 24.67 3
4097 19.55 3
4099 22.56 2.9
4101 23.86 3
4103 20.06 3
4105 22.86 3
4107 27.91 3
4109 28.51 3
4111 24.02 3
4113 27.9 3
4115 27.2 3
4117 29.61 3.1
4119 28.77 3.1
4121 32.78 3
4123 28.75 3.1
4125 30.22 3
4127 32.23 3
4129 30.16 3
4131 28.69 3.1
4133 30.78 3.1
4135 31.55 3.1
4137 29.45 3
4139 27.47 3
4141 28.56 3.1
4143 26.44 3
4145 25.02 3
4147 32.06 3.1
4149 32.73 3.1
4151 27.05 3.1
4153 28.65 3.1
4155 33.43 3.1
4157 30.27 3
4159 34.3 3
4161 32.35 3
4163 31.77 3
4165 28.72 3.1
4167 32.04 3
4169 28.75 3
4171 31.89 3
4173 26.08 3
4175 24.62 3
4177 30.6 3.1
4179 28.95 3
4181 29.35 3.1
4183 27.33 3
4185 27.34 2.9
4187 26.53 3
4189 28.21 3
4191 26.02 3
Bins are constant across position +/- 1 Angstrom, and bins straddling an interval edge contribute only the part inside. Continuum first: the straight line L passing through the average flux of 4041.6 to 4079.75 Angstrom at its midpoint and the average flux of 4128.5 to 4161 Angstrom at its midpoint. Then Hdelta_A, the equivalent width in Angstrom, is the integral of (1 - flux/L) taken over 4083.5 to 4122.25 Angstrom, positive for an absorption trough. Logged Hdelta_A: 3.6 Angstrom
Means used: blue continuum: 29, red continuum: 29.9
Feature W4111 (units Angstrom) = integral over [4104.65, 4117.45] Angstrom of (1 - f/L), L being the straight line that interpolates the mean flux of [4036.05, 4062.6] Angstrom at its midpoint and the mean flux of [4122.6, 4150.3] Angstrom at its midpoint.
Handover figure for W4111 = 1.17 Angstrom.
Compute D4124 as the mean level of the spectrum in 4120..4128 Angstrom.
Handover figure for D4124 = 31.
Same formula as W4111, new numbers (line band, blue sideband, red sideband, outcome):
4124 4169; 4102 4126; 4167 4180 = -3.2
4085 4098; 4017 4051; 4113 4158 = 1.3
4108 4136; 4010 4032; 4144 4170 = 1.4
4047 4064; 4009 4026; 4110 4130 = 1.2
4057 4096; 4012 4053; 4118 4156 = 1.6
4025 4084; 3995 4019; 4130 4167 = 0.9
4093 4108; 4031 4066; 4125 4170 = 3.2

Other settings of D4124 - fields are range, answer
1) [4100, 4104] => 22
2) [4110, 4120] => 27.5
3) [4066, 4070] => 31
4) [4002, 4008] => 28.8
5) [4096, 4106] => 21.8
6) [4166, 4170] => 30.4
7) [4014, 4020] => 33.1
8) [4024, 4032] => 29.8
